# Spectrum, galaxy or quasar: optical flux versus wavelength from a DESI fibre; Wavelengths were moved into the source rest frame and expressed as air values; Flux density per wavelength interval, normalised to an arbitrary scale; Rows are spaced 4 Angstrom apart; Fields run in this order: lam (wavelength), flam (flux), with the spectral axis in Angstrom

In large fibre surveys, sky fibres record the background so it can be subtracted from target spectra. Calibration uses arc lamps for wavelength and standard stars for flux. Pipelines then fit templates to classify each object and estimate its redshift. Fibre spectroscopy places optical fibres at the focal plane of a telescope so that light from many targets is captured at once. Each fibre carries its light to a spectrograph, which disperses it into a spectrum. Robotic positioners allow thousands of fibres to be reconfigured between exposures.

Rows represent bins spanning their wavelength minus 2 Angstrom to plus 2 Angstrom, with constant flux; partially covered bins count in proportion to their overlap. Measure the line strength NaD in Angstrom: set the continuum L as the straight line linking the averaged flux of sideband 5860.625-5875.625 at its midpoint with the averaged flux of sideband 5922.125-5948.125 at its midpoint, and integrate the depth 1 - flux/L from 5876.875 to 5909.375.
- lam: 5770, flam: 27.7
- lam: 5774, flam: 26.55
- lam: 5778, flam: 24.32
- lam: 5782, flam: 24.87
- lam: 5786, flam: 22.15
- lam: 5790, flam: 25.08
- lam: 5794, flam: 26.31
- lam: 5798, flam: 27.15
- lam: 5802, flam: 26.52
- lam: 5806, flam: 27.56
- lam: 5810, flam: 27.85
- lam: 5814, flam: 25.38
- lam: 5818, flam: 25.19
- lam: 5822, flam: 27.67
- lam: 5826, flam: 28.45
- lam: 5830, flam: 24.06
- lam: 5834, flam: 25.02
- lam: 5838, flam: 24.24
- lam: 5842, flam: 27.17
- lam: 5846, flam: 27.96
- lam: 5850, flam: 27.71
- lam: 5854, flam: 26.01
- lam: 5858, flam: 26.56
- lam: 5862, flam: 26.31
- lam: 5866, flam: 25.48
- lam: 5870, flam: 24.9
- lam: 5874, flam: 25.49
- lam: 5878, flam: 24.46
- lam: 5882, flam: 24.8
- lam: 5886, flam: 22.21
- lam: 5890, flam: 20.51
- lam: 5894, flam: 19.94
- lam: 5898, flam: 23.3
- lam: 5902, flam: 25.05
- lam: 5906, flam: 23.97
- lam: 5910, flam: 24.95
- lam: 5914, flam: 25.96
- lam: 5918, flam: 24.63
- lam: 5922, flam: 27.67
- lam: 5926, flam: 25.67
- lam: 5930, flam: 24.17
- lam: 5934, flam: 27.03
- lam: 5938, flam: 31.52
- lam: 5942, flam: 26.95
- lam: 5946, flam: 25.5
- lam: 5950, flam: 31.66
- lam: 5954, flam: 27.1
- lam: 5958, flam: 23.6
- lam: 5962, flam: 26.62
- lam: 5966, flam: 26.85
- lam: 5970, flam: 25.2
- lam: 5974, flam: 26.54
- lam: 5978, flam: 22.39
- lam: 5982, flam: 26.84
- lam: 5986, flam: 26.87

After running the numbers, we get 3.7 Angstrom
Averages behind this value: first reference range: 25.5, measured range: 23.1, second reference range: 26.9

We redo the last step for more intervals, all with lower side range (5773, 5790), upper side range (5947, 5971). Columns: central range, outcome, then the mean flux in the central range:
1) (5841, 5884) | -0.9 Angstrom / 26.1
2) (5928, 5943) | -0.5 Angstrom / 27.4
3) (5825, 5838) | -0.2 Angstrom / 25.4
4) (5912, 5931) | 0.5 Angstrom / 25.7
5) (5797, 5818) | -1.6 Angstrom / 26.7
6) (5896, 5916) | 1.1 Angstrom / 24.6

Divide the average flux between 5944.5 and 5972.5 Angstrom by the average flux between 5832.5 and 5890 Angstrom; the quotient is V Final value 1.05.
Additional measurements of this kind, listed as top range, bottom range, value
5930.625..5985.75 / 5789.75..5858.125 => 1.01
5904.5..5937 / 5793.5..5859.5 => 0.97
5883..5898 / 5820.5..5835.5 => 0.82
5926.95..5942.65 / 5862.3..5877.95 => 1.08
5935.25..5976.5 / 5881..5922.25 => 1.14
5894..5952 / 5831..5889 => 1.02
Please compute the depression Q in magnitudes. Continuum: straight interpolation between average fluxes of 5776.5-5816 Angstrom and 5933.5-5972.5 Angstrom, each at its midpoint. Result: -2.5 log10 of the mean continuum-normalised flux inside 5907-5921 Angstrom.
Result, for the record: 0.07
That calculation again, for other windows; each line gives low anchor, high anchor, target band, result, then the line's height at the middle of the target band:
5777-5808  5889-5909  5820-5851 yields -0.089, 24.4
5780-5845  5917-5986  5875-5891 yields 0.128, 26.2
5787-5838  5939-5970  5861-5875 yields 0.041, 26.5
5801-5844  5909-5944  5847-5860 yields -0.020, 26.4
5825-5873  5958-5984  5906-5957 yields -0.041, 25.7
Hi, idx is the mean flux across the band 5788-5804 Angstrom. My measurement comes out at 26.3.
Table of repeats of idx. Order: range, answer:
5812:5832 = 26.1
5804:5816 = 26.9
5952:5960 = 25.4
